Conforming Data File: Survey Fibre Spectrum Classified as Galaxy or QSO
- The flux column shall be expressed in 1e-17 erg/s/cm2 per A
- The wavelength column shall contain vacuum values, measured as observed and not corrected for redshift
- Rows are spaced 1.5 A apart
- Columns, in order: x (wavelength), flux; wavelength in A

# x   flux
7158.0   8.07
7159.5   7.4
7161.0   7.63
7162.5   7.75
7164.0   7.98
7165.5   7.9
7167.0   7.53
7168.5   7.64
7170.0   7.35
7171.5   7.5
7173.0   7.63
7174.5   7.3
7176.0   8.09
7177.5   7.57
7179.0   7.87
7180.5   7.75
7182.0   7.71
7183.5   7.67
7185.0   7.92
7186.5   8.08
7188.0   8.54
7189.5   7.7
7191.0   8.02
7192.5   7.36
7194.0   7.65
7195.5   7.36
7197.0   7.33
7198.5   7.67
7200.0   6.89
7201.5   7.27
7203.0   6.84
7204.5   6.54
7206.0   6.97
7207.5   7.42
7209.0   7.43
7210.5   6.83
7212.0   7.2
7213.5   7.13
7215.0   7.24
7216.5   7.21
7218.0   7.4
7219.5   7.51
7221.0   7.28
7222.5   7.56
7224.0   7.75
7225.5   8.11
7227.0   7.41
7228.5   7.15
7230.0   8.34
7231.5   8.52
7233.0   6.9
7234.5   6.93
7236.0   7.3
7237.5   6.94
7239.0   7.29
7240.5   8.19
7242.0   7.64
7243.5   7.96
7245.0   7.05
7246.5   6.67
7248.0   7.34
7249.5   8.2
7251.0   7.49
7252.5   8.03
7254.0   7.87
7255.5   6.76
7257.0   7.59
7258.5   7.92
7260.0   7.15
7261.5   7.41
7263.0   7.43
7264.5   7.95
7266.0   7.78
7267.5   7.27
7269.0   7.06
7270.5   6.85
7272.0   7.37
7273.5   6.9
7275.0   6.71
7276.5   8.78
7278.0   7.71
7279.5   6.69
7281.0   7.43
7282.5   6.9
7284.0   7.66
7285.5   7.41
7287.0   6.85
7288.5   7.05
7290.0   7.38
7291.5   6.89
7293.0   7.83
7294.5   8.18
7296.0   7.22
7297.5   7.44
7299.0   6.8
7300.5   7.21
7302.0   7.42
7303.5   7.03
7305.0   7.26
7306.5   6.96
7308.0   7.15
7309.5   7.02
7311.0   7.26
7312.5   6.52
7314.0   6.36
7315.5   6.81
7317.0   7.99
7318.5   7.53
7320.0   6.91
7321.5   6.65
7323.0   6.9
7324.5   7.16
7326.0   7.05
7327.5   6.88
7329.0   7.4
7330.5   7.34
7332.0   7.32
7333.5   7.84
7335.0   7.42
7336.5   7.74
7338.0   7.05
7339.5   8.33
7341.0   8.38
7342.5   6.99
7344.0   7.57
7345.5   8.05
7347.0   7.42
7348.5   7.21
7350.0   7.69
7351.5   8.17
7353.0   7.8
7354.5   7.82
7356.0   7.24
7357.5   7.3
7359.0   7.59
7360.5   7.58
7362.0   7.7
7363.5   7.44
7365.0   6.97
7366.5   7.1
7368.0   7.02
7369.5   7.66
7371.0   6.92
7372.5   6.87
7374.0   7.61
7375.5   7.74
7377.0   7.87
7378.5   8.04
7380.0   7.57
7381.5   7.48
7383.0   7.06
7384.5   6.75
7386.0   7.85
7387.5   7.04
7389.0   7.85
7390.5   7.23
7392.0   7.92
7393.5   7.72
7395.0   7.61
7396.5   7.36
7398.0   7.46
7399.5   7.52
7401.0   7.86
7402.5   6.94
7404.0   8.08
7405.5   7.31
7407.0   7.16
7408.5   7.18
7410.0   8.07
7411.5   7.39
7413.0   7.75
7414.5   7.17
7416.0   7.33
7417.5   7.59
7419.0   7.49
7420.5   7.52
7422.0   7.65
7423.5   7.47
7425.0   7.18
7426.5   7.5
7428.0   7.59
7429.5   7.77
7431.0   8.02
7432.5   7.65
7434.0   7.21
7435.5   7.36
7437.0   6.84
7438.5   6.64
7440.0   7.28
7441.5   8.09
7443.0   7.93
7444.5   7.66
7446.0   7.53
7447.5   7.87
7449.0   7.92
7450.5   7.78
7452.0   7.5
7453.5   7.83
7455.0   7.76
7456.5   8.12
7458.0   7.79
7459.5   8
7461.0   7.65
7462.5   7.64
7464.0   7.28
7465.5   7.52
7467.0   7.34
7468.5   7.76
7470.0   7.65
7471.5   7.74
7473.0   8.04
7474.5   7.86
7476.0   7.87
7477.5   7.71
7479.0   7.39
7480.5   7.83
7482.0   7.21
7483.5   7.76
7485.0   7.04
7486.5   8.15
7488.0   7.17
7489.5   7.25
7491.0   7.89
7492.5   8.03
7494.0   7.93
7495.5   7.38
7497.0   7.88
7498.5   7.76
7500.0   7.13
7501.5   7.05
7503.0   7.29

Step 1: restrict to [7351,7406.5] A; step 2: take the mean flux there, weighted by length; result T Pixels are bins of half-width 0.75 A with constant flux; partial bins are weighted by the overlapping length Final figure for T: 7.48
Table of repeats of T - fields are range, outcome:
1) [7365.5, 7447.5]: 7.47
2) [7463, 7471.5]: 7.53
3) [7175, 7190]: 7.88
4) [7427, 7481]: 7.65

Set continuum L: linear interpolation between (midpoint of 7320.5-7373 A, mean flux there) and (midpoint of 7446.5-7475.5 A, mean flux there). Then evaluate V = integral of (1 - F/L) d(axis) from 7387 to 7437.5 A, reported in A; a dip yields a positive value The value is 0.7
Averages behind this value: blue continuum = 7.42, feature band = 7.5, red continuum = 7.74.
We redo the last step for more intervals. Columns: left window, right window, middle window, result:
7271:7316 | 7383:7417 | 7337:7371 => -0.8 A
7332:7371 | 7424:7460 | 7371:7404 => 0.3 A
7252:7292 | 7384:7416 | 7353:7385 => 0.2 A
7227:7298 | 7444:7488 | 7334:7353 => -0.4 A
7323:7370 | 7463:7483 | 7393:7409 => 0.2 A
